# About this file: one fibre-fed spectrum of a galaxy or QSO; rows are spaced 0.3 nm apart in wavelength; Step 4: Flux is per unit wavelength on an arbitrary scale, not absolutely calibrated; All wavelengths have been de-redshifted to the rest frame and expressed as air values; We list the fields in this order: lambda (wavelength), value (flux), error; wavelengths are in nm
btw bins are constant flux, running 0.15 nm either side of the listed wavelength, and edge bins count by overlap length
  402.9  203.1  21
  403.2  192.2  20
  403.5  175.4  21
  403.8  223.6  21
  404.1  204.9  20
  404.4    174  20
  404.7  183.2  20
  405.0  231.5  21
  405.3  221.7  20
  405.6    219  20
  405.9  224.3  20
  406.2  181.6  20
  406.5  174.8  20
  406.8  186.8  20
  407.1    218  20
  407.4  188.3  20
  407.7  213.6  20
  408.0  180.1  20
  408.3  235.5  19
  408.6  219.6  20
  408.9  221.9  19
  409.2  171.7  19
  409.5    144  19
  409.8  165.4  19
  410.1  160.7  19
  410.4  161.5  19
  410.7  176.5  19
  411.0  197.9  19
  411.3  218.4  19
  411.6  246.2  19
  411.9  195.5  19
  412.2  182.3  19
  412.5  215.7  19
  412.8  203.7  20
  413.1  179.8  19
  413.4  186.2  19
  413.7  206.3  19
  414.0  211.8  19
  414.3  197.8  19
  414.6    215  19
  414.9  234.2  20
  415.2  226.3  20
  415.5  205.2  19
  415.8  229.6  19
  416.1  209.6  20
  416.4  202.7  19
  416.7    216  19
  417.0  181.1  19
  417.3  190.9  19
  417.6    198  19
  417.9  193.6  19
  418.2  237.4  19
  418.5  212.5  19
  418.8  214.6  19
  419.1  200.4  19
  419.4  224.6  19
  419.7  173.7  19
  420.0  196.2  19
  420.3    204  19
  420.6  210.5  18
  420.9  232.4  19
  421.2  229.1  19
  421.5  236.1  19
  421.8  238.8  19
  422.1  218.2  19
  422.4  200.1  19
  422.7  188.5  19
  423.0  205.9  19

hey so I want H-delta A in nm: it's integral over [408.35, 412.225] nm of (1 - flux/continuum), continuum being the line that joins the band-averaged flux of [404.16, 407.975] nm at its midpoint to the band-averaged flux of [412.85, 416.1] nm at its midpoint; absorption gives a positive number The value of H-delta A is 0.27 nm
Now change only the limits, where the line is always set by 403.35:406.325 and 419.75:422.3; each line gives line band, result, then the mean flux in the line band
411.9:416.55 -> 0.126 nm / 207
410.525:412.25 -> 0.054 nm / 203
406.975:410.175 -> 0.219 nm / 193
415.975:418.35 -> 0.126 nm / 204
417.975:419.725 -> 0.033 nm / 212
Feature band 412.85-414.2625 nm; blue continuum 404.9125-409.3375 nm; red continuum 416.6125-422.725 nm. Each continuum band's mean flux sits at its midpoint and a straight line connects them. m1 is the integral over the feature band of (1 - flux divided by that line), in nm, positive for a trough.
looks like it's 0.07 nm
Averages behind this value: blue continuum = 206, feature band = 197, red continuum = 210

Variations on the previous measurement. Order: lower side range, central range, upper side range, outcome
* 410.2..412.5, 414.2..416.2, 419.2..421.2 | -0.151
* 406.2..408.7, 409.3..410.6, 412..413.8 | 0.256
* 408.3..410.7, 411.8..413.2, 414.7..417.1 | 0.004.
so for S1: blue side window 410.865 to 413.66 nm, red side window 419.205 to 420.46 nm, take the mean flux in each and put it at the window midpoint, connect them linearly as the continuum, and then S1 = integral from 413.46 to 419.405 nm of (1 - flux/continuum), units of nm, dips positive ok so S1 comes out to -0.25 nm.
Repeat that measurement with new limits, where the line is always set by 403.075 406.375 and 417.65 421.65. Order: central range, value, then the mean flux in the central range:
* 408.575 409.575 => 0.08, 189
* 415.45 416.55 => -0.01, 212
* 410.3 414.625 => 0.17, 200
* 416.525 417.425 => 0.06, 196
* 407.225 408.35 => 0.02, 202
